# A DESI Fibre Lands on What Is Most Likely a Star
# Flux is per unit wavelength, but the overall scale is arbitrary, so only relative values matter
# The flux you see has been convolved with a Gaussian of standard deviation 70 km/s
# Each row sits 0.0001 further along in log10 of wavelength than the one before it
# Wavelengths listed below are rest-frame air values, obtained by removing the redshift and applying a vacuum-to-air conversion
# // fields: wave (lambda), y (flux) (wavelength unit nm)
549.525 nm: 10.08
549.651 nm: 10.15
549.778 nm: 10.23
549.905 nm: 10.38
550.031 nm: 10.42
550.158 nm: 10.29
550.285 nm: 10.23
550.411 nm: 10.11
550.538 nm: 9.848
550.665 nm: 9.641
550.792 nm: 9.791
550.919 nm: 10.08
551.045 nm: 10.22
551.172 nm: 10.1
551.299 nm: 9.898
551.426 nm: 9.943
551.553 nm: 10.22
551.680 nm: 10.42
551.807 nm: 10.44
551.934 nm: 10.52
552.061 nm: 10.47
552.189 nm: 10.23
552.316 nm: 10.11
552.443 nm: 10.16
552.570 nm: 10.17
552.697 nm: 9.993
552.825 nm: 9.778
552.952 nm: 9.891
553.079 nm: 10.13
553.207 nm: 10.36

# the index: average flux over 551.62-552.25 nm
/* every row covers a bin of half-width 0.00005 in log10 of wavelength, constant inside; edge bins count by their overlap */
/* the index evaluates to 10.4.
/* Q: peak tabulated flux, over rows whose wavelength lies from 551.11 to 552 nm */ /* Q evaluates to 10.52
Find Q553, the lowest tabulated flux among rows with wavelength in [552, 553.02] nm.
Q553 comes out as 9.778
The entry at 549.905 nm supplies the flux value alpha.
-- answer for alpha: 10.38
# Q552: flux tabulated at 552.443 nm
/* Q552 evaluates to 10.16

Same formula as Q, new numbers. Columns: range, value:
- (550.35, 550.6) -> 10.11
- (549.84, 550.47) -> 10.42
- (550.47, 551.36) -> 10.22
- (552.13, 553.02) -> 10.23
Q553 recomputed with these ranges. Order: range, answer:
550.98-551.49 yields 9.898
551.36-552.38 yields 9.943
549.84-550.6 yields 9.848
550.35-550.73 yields 9.641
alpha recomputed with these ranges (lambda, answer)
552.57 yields 10.17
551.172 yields 10.1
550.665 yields 9.641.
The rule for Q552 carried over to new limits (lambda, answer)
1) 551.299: 9.898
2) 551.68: 10.42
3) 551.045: 10.22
